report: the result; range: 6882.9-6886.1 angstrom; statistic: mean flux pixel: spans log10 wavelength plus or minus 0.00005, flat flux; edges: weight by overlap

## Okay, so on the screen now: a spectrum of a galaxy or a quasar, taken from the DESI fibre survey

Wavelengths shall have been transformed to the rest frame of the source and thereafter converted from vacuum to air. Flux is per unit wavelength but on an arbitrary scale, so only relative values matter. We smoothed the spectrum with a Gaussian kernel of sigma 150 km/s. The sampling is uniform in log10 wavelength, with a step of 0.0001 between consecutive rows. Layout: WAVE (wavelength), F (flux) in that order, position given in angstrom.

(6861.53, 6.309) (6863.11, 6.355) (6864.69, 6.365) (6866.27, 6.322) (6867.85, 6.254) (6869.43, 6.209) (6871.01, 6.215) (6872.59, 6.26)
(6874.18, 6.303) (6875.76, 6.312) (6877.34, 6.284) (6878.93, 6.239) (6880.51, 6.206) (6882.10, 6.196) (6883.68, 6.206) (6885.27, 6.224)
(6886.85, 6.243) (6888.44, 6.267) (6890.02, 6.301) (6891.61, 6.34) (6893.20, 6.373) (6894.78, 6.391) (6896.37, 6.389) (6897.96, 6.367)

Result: 6.22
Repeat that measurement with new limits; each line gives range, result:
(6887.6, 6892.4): 6.3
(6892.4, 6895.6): 6.39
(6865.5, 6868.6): 6.29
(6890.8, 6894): 6.36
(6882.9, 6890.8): 6.25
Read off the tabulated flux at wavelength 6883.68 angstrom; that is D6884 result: 6.206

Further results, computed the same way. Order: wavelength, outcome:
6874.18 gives 6.303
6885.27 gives 6.224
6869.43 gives 6.209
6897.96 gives 6.367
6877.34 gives 6.284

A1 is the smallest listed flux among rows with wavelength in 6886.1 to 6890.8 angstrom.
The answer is 6.243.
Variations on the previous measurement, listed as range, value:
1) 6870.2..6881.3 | 6.206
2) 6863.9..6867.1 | 6.322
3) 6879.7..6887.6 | 6.196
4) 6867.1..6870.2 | 6.209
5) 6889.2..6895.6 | 6.301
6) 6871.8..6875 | 6.26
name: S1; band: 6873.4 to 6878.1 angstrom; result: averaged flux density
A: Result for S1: 6.31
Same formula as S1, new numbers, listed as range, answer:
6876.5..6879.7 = 6.26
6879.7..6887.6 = 6.22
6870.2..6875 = 6.26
